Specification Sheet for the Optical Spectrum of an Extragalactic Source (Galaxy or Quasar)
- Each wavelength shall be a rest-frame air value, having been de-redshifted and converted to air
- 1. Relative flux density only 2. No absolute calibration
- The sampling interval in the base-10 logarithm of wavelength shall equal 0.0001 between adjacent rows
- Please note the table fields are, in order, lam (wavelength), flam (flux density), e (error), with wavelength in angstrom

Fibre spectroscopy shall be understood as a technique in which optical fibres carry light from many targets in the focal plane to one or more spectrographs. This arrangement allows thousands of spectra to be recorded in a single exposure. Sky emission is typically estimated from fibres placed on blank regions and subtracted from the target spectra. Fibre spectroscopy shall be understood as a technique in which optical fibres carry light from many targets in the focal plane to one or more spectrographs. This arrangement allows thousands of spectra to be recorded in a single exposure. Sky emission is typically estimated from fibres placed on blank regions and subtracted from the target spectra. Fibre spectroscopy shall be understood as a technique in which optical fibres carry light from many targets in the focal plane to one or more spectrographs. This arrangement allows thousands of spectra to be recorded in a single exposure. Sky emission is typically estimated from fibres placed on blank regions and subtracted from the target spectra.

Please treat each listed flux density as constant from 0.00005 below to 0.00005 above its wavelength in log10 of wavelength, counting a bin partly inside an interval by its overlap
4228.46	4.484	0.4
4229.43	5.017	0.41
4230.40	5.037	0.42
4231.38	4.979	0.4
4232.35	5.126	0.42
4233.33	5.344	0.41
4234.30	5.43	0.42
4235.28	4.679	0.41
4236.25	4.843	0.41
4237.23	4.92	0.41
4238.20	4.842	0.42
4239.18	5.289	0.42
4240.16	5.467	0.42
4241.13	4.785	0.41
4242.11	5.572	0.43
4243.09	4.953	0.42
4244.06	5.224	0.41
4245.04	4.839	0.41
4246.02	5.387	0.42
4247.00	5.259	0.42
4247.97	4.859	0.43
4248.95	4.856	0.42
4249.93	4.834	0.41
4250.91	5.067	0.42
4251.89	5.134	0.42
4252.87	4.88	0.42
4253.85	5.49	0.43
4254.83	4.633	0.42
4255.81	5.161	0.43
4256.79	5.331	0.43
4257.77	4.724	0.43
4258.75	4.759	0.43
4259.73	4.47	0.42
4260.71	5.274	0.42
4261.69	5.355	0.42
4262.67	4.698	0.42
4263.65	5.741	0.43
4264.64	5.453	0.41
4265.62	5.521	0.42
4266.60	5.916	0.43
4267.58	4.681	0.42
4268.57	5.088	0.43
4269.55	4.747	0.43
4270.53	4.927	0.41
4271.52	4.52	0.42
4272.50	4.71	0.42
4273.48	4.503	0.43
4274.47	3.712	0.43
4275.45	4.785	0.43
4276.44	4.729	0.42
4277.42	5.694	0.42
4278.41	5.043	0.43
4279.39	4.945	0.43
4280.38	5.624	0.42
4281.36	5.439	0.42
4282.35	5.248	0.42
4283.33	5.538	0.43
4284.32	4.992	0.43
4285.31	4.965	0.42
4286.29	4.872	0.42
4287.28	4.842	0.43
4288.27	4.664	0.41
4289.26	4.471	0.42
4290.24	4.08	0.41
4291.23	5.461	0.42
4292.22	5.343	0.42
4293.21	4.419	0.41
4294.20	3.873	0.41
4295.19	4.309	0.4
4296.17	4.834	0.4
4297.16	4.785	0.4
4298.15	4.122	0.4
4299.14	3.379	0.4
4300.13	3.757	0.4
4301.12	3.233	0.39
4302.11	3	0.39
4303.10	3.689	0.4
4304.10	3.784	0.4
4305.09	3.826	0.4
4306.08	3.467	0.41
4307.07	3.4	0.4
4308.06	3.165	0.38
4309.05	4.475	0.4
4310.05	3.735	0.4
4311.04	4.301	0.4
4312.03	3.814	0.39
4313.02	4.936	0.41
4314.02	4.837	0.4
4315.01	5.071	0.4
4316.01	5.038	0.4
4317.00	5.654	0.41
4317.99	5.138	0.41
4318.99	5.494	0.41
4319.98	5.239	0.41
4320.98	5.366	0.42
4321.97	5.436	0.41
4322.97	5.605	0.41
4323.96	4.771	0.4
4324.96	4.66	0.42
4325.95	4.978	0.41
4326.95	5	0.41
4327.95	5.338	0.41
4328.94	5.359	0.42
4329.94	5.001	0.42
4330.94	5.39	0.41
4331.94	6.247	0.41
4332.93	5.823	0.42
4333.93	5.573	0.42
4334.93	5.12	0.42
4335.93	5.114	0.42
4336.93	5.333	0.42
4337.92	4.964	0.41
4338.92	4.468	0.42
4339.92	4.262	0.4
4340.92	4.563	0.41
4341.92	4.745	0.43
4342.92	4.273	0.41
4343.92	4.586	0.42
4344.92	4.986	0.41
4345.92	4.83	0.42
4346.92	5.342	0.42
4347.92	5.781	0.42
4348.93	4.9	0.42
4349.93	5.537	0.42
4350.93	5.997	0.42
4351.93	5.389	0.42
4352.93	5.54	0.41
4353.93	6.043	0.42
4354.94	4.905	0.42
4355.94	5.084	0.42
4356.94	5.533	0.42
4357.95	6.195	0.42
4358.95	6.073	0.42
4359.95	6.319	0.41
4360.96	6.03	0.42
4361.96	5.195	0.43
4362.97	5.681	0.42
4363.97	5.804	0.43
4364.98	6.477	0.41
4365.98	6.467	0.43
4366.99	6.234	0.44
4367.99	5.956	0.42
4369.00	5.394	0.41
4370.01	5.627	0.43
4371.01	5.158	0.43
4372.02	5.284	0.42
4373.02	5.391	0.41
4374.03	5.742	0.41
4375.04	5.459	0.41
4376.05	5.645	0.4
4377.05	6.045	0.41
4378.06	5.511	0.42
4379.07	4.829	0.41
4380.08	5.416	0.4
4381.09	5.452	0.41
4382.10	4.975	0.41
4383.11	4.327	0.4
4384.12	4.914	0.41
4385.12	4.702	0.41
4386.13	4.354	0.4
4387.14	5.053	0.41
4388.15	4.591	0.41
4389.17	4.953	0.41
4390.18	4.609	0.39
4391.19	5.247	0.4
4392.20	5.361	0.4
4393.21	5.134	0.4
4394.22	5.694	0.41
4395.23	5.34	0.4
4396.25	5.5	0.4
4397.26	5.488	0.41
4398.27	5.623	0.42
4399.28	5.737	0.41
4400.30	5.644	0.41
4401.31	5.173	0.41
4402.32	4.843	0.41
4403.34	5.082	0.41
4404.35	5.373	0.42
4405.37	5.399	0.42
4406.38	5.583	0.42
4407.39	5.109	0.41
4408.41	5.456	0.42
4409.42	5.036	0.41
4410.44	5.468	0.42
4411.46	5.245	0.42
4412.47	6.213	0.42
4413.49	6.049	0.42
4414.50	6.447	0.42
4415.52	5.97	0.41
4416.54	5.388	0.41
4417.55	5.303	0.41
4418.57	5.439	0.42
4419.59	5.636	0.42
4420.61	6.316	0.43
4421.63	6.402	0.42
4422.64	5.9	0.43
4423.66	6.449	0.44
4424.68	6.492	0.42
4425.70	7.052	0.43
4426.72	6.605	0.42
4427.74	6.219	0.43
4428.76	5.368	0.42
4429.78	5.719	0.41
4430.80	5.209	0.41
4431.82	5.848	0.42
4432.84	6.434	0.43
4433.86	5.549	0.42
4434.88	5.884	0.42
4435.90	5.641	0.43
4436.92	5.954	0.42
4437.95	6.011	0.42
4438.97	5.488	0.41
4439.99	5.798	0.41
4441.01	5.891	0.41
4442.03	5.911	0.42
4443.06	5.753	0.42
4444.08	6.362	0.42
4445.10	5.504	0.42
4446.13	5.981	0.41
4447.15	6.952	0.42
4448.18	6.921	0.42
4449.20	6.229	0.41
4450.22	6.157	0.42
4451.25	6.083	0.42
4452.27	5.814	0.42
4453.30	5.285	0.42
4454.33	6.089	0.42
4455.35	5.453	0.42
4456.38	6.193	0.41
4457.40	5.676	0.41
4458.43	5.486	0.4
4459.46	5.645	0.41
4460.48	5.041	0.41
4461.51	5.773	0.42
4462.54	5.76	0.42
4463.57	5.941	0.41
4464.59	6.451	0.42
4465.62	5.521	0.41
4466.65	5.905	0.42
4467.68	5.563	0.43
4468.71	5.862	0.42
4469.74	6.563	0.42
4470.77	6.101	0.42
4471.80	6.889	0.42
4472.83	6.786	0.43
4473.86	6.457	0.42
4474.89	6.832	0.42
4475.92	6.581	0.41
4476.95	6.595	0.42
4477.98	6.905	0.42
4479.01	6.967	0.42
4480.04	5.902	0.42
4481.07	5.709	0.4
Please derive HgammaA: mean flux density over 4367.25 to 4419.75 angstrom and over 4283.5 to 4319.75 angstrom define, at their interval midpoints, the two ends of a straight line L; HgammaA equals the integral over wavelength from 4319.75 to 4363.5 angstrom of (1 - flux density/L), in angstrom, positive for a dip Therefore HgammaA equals -4.4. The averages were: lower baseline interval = 4.38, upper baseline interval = 5.36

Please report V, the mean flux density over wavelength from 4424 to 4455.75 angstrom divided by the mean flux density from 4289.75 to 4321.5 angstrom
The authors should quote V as 1.38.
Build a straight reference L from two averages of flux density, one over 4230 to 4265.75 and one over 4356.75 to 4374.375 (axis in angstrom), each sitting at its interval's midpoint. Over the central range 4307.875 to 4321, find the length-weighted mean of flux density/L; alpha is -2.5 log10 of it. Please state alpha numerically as 0.160 mag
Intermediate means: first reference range 5.08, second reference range 5.81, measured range 4.75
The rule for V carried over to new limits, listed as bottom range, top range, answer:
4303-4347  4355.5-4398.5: 1.13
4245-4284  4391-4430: 1.13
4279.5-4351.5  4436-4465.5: 1.24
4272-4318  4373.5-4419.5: 1.19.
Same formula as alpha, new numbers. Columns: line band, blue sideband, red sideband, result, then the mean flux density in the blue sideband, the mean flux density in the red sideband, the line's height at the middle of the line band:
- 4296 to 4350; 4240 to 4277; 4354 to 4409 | 0.11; 5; 5.41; 5.22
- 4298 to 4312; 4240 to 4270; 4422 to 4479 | 0.41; 5.1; 6.06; 5.34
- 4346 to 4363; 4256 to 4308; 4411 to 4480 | -0.07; 4.66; 6.03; 5.27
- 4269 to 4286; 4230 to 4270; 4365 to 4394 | 0.04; 5.09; 5.3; 5.13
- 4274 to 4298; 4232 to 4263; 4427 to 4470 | 0.08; 5.05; 5.88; 5.21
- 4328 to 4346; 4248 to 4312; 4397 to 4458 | 0.01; 4.66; 5.82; 5.11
